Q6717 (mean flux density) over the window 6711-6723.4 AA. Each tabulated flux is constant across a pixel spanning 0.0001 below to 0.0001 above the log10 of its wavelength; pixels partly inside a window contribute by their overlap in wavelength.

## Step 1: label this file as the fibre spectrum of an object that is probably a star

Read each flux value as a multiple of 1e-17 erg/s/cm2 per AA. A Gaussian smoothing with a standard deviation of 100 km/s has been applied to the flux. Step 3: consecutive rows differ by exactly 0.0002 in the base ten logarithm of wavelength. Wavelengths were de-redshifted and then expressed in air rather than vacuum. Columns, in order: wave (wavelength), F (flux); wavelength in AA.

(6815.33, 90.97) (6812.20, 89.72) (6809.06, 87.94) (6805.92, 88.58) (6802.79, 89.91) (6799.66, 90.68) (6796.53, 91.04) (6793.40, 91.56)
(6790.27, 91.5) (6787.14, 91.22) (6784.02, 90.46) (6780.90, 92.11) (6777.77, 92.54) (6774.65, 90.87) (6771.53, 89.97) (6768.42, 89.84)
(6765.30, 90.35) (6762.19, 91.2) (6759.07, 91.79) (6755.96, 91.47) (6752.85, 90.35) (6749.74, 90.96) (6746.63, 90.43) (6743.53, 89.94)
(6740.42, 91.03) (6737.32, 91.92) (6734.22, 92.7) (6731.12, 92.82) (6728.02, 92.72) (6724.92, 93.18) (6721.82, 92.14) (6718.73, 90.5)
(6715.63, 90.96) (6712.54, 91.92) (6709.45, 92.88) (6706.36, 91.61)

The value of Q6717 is 91.4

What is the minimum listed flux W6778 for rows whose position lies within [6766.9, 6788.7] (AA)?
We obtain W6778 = 89.84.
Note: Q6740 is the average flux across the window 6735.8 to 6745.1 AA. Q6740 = 91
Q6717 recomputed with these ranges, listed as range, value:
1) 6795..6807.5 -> 90.1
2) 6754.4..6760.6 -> 91.7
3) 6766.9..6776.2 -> 90.3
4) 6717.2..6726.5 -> 91.9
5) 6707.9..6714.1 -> 92.4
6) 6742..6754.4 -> 90.4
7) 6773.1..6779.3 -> 91.7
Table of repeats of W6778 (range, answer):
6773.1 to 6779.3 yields 90.87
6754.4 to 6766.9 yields 90.35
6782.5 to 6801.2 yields 90.46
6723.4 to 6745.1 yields 89.94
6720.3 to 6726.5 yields 92.14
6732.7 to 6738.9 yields 91.92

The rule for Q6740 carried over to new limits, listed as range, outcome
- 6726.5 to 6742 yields 92.2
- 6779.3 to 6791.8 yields 91.3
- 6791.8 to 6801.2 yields 91.1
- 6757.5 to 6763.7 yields 91.4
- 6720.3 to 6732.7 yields 92.7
